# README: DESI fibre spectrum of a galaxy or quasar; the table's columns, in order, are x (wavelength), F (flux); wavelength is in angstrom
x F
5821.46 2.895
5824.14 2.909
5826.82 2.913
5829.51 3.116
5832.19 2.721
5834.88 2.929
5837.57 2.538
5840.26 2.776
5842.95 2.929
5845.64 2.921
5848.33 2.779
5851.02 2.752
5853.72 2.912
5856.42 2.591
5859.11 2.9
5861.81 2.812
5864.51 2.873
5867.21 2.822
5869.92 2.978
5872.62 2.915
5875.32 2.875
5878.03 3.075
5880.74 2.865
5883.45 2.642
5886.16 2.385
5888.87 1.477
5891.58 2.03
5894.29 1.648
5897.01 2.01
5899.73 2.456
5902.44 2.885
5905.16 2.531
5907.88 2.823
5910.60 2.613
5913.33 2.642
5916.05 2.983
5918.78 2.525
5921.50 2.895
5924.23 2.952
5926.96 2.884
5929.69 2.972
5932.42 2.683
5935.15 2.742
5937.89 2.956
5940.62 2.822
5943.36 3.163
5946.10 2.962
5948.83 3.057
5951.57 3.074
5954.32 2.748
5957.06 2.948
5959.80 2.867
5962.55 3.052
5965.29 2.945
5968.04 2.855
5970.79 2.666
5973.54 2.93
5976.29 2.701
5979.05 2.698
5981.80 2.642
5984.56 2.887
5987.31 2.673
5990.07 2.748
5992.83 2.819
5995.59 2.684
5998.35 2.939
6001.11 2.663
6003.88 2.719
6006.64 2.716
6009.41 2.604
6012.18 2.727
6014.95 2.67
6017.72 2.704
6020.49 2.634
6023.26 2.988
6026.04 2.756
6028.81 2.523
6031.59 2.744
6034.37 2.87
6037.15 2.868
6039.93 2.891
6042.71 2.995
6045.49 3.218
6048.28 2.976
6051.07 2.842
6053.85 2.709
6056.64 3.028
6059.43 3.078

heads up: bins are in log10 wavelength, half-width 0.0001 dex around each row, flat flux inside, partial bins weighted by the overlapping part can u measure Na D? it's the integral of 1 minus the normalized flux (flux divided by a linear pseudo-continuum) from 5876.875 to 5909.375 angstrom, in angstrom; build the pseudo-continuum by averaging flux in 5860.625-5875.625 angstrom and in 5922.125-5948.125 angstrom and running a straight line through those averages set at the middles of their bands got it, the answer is 5.5 angstrom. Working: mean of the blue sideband 2.88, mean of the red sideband 2.91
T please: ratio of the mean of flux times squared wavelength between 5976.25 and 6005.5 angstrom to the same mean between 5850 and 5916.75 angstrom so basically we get 1.1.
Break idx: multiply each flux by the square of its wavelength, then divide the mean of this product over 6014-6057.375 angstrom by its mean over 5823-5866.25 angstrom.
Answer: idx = 1.07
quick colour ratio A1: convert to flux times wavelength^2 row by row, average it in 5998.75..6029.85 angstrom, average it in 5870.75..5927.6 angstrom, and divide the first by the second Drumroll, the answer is 1.09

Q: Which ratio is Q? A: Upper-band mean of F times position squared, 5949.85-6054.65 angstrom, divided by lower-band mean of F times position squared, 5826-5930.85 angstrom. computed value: 1.09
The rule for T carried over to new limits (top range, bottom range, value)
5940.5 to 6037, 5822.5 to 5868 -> 1.04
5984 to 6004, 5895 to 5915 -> 1.12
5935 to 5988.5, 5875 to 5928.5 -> 1.15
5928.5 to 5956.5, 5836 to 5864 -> 1.08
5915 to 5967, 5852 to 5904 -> 1.15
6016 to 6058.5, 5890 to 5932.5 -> 1.15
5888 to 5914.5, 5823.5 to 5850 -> 0.83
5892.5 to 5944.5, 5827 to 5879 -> 0.96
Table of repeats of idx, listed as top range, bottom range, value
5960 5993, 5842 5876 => 1.02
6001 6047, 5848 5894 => 1.10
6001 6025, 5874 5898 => 1.21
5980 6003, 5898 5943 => 1.02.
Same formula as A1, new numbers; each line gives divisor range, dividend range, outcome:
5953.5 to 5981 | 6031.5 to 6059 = 1.06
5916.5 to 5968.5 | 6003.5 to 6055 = 0.99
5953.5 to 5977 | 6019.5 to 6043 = 1.00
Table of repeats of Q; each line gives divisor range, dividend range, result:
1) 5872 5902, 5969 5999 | 1.19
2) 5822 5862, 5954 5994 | 1.04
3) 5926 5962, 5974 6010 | 0.95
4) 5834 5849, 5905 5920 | 0.98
